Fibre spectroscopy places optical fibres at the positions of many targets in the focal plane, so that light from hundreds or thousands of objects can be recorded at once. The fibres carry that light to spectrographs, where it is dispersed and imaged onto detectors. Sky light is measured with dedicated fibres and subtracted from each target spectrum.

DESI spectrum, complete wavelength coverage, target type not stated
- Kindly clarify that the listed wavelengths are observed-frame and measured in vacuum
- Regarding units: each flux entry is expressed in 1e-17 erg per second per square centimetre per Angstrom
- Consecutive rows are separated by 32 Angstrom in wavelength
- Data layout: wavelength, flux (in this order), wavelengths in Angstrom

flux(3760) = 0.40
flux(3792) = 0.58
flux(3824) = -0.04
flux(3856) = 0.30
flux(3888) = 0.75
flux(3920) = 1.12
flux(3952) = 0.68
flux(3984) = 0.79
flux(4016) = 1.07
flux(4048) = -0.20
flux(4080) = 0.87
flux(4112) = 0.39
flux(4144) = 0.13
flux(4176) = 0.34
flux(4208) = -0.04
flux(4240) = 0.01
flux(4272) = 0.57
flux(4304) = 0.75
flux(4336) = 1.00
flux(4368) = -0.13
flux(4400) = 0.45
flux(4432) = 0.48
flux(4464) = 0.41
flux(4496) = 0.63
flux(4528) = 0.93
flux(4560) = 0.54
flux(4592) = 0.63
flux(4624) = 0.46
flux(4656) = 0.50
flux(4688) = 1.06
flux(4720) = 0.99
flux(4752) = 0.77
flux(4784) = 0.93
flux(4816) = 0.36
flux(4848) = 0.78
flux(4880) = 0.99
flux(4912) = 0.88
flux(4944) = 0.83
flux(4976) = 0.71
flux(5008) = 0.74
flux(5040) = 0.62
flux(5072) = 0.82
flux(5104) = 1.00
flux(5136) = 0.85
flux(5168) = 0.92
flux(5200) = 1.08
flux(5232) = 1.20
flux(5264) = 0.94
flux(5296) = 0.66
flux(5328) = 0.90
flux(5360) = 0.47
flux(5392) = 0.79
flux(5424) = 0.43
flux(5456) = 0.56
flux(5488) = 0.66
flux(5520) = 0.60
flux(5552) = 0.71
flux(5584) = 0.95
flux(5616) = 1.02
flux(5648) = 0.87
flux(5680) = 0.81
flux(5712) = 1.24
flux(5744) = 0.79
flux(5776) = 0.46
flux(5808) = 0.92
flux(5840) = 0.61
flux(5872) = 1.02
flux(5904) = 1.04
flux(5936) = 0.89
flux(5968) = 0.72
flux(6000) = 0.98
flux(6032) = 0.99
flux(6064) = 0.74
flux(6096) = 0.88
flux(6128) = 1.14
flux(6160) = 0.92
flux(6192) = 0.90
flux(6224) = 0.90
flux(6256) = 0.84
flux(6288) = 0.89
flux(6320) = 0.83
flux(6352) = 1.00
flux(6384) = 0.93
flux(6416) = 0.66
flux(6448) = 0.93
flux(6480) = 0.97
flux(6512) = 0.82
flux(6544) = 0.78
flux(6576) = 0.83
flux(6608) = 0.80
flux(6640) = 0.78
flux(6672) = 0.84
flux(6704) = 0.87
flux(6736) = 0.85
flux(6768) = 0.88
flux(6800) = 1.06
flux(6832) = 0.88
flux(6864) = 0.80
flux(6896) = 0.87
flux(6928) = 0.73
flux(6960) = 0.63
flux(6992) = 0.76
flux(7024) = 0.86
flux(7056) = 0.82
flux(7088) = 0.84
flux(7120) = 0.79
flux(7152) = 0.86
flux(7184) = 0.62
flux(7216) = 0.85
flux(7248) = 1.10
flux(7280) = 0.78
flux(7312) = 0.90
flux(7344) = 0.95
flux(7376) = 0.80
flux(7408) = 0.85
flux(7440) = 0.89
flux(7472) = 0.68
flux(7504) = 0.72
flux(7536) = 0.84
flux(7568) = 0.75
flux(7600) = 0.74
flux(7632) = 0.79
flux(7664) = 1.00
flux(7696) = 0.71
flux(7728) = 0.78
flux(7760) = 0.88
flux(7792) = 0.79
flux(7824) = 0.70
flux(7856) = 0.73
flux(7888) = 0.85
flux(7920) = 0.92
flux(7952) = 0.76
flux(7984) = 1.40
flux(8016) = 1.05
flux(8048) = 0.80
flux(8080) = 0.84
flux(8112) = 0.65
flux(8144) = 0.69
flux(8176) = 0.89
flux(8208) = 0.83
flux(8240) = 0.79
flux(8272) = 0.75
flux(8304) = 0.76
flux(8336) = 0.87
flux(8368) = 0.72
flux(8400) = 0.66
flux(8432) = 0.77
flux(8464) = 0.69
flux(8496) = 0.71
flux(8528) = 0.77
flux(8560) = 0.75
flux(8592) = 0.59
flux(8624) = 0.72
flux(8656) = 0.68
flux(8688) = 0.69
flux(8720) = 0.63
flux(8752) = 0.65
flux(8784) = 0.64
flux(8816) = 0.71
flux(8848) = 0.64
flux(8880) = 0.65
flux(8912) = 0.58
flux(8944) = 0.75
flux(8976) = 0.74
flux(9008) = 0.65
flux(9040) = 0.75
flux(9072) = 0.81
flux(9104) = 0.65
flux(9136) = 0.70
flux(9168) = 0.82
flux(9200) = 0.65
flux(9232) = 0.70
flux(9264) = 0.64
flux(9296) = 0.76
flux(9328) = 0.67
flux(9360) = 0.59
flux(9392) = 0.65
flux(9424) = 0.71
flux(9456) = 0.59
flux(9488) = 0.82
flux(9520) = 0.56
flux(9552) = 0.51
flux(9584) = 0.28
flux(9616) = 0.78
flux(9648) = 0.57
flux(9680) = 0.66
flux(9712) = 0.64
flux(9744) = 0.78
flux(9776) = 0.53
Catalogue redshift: 0.22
